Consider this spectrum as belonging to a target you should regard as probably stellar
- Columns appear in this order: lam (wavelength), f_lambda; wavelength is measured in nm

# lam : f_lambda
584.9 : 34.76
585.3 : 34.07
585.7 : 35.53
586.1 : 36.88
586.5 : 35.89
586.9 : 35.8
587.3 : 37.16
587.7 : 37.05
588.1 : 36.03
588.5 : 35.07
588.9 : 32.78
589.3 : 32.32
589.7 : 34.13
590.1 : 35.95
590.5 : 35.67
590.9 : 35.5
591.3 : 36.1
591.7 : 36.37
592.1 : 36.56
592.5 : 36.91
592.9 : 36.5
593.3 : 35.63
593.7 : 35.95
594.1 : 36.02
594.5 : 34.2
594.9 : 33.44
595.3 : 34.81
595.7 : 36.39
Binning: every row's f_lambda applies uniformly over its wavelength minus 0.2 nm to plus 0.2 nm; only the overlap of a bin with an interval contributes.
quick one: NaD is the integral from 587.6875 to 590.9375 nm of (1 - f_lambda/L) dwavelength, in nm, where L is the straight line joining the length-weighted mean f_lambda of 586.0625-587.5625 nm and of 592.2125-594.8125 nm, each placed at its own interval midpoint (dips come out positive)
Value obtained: 0.12 nm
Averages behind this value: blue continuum 36.4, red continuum 35.8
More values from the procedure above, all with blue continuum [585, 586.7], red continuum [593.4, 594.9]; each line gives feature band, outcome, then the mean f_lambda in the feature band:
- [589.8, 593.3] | -0.08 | 36.1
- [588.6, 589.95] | 0.08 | 33.3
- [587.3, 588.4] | -0.03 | 36.5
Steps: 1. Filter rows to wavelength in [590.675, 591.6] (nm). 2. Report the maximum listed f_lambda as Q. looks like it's 36.1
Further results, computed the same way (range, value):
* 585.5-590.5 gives 37.16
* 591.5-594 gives 36.91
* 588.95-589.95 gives 34.13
